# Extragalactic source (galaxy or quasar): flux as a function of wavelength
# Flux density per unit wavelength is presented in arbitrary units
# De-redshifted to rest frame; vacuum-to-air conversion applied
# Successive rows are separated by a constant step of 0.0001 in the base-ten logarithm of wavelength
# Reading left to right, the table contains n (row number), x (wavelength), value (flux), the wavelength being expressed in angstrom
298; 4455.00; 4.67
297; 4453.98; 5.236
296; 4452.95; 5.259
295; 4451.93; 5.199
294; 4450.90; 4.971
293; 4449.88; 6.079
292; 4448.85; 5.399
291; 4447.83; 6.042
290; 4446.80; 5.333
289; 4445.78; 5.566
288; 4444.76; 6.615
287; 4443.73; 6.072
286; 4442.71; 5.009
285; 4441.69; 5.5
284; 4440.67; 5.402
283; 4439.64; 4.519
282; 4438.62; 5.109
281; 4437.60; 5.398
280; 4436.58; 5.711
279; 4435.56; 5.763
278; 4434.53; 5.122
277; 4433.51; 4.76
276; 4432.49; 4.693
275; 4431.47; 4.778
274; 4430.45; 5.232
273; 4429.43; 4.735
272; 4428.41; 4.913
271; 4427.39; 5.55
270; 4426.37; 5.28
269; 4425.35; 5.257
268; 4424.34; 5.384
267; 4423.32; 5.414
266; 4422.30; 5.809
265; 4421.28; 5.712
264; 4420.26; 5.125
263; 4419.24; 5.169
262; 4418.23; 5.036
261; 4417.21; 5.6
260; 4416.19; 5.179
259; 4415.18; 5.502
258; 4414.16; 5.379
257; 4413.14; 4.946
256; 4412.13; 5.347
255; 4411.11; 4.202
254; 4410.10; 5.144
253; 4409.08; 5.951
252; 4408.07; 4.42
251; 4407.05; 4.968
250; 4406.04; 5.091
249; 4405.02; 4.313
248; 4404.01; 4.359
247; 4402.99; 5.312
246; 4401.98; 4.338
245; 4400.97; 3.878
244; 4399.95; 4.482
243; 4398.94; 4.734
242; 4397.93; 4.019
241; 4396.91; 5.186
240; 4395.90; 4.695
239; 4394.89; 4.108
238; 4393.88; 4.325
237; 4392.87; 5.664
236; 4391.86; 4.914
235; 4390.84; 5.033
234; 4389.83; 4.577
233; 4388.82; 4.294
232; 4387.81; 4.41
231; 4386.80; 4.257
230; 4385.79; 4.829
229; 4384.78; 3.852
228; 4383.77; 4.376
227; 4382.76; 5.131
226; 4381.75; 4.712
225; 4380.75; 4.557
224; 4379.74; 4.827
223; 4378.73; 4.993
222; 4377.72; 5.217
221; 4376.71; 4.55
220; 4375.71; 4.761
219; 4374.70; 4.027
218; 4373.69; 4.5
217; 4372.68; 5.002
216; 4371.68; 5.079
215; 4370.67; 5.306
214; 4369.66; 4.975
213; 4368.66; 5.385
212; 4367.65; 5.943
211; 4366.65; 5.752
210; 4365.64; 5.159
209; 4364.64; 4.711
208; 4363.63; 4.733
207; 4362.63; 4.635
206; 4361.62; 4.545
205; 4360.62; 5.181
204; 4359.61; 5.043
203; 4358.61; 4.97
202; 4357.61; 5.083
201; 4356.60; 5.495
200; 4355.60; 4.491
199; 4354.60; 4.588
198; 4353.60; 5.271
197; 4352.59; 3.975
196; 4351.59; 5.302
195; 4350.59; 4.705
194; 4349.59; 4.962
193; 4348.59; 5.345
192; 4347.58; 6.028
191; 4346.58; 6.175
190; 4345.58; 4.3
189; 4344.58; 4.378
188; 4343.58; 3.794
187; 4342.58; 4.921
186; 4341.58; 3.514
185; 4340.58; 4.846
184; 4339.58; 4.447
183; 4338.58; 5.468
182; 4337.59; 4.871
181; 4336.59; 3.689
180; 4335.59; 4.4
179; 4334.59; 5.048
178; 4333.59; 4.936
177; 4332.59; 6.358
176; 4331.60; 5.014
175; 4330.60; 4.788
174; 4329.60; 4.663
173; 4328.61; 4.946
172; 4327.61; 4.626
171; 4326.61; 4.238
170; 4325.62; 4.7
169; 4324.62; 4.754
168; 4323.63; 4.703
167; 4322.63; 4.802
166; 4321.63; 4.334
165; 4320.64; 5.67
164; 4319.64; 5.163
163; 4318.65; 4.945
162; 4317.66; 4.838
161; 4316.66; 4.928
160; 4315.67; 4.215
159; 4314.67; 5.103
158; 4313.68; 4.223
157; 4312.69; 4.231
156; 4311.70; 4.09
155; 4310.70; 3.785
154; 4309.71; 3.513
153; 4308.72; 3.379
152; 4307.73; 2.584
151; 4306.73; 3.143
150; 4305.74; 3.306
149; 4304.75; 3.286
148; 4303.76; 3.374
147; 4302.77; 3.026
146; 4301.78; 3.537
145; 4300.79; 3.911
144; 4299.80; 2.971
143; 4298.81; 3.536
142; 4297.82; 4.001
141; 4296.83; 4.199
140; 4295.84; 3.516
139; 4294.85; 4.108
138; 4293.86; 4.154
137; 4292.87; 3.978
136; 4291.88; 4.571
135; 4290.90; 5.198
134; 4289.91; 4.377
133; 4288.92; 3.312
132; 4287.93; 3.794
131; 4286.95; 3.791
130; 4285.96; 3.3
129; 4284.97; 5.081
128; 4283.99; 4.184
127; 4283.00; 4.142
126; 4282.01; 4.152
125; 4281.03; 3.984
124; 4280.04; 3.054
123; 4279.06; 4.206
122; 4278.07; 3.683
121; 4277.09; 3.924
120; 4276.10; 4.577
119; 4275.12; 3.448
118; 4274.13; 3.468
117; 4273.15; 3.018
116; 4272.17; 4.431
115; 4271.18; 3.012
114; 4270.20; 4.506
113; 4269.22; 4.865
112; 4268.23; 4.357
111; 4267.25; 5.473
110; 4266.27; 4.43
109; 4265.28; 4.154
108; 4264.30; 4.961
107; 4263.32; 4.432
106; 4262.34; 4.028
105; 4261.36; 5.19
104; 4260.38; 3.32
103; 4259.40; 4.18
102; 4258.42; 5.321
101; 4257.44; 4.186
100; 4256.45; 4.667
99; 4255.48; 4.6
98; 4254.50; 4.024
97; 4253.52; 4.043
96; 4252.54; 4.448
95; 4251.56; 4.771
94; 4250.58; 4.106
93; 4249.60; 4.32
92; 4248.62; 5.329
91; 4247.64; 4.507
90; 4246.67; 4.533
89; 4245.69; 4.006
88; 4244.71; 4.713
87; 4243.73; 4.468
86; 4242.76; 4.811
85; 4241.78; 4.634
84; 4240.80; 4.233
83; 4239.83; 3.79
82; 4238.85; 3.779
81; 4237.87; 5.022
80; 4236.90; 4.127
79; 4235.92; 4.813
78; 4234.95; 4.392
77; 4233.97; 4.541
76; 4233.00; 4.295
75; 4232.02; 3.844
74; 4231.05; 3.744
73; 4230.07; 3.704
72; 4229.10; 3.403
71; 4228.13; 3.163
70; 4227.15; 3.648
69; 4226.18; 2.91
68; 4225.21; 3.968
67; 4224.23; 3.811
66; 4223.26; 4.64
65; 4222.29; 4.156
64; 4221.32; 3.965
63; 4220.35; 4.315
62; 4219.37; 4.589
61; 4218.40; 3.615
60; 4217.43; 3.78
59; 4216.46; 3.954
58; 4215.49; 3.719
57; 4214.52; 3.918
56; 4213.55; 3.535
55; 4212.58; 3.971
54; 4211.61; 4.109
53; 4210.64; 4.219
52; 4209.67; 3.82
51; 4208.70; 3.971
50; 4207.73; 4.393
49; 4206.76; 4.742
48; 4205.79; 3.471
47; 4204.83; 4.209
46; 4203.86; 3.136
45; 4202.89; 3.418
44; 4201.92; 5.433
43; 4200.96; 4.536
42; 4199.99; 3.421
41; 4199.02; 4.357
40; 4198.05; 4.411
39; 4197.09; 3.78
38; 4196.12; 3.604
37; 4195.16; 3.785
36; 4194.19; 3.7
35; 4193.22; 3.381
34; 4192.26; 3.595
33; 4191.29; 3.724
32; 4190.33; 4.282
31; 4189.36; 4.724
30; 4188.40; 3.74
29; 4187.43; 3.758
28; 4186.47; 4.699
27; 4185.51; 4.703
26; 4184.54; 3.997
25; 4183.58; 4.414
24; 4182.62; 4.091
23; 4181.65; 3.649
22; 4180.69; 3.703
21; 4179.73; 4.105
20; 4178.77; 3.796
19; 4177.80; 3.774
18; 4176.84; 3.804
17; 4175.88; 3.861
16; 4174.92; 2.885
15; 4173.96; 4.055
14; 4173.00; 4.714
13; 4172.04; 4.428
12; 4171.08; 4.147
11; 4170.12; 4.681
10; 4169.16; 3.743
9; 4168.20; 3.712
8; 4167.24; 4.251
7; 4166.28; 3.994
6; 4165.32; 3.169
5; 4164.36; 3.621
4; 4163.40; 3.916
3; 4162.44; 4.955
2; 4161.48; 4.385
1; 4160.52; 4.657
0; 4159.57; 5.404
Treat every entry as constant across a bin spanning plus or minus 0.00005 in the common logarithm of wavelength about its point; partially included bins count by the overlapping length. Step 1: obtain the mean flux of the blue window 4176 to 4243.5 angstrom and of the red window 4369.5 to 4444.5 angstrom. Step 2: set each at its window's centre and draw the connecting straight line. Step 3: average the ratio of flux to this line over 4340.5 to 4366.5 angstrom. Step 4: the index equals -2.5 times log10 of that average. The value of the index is -0.04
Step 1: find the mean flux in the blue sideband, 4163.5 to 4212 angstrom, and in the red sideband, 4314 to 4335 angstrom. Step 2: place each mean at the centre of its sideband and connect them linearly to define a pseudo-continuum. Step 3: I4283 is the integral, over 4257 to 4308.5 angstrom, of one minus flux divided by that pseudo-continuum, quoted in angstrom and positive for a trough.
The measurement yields 7.1 angstrom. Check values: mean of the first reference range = 3.99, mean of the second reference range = 4.89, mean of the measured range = 3.97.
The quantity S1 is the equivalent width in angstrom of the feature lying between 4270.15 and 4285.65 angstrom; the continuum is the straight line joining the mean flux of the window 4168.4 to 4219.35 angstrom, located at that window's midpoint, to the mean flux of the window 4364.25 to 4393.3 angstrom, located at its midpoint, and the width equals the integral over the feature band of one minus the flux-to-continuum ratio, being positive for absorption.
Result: 1.70 angstrom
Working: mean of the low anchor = 3.99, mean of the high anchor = 4.85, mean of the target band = 3.91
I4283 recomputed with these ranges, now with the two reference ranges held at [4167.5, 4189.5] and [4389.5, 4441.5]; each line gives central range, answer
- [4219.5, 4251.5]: 0.67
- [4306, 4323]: 1.22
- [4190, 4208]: 0.74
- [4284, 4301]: 1.94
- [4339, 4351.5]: -0.21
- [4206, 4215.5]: 0.31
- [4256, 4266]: -0.14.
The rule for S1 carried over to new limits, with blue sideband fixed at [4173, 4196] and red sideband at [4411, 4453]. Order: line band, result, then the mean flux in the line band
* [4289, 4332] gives 4.3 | 4.19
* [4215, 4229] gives 1.0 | 3.86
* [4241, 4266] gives -0.8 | 4.47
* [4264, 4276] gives 0.6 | 4.18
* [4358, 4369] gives -0.3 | 5.09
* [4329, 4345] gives 0.3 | 4.7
